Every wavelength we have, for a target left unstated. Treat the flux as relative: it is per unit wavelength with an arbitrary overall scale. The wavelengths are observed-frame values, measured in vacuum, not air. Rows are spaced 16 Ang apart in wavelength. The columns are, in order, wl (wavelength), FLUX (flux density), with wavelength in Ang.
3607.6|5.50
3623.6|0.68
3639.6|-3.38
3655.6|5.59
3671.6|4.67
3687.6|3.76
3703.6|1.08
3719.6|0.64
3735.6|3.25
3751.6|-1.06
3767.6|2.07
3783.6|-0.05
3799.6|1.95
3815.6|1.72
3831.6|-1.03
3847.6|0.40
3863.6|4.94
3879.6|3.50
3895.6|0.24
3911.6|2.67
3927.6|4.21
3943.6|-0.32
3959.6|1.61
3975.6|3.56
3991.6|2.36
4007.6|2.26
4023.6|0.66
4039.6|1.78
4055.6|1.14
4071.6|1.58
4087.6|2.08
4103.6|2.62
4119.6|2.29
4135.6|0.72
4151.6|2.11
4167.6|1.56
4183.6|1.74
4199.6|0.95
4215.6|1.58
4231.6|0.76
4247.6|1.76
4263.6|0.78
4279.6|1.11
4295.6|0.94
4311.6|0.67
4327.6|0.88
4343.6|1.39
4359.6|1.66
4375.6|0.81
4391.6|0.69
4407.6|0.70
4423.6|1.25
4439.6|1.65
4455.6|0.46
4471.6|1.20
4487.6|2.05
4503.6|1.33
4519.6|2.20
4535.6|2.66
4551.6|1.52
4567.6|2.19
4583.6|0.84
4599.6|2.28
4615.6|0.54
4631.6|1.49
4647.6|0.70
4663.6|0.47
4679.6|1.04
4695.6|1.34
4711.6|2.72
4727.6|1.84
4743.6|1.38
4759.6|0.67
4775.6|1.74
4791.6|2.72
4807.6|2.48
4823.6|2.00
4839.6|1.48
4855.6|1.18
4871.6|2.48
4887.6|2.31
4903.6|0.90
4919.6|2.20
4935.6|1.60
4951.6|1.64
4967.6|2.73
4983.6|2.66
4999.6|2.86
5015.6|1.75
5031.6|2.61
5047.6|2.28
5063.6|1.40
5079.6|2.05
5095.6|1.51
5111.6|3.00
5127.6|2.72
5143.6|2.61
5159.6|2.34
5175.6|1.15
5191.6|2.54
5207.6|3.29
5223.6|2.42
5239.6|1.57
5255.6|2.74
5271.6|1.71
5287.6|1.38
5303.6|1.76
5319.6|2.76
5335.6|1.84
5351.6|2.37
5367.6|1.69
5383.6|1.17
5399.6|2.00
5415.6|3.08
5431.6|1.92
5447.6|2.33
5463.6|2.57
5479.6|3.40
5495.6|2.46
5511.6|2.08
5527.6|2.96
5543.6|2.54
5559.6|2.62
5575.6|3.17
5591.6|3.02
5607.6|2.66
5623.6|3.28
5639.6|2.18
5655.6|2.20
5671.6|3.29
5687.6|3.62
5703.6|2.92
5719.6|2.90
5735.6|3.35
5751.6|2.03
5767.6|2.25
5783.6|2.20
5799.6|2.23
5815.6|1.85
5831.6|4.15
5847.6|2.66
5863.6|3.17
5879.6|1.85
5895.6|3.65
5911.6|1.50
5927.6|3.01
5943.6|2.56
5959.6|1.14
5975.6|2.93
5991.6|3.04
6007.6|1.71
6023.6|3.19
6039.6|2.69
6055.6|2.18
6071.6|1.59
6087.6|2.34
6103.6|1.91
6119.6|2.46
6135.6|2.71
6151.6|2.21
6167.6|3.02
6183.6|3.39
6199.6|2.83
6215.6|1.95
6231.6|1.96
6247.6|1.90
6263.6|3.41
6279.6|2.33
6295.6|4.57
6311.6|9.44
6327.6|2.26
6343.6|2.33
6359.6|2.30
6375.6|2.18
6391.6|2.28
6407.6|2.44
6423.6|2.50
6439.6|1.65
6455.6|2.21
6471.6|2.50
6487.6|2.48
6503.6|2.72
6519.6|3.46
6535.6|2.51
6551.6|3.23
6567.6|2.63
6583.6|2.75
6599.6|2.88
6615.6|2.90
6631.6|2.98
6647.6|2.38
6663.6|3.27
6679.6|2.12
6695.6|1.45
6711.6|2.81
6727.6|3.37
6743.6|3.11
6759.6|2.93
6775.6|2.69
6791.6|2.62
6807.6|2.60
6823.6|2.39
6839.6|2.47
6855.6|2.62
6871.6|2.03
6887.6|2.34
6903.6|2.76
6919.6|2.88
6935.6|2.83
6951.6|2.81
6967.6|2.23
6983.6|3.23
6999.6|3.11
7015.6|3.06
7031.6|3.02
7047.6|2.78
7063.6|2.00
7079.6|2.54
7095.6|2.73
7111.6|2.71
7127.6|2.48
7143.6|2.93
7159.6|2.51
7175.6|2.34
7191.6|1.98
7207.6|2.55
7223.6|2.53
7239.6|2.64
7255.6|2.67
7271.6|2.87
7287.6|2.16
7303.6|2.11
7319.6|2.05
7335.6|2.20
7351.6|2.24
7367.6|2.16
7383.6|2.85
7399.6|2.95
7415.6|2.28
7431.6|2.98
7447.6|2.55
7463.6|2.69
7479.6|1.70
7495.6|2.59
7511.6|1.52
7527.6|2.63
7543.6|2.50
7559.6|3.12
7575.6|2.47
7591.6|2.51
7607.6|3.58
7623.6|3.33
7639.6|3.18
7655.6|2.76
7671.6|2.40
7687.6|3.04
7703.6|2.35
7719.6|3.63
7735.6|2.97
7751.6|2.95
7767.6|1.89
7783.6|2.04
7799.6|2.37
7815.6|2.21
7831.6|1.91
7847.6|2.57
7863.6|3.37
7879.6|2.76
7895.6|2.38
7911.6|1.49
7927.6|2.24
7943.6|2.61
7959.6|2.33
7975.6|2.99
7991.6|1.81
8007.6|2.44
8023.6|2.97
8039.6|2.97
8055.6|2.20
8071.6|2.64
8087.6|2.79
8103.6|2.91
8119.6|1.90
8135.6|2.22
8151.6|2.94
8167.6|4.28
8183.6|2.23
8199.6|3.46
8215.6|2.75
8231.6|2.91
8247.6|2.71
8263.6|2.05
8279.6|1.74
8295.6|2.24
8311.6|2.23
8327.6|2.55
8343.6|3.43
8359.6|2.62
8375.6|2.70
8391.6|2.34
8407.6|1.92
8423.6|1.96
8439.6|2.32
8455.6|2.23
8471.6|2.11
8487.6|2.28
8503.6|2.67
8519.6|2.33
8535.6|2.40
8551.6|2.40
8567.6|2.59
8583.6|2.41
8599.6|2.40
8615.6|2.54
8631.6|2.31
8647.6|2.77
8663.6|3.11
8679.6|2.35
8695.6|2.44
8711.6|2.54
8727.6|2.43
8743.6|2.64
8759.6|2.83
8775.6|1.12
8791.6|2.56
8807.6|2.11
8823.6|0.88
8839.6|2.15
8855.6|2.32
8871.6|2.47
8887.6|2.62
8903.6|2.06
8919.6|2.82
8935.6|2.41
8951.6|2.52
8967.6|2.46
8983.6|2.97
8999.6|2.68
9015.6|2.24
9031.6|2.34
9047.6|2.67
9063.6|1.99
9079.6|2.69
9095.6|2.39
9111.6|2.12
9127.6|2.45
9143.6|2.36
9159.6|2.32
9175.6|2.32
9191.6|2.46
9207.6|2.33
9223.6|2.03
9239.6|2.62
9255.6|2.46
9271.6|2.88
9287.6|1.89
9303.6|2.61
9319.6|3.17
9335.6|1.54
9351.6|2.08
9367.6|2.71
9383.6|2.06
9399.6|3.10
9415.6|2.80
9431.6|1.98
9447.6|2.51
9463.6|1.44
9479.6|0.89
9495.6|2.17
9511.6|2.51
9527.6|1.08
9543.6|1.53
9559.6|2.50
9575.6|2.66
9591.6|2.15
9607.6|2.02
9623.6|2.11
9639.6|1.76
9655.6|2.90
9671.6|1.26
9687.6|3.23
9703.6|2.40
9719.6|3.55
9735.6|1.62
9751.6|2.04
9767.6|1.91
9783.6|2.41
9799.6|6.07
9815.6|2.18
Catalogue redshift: 0.244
